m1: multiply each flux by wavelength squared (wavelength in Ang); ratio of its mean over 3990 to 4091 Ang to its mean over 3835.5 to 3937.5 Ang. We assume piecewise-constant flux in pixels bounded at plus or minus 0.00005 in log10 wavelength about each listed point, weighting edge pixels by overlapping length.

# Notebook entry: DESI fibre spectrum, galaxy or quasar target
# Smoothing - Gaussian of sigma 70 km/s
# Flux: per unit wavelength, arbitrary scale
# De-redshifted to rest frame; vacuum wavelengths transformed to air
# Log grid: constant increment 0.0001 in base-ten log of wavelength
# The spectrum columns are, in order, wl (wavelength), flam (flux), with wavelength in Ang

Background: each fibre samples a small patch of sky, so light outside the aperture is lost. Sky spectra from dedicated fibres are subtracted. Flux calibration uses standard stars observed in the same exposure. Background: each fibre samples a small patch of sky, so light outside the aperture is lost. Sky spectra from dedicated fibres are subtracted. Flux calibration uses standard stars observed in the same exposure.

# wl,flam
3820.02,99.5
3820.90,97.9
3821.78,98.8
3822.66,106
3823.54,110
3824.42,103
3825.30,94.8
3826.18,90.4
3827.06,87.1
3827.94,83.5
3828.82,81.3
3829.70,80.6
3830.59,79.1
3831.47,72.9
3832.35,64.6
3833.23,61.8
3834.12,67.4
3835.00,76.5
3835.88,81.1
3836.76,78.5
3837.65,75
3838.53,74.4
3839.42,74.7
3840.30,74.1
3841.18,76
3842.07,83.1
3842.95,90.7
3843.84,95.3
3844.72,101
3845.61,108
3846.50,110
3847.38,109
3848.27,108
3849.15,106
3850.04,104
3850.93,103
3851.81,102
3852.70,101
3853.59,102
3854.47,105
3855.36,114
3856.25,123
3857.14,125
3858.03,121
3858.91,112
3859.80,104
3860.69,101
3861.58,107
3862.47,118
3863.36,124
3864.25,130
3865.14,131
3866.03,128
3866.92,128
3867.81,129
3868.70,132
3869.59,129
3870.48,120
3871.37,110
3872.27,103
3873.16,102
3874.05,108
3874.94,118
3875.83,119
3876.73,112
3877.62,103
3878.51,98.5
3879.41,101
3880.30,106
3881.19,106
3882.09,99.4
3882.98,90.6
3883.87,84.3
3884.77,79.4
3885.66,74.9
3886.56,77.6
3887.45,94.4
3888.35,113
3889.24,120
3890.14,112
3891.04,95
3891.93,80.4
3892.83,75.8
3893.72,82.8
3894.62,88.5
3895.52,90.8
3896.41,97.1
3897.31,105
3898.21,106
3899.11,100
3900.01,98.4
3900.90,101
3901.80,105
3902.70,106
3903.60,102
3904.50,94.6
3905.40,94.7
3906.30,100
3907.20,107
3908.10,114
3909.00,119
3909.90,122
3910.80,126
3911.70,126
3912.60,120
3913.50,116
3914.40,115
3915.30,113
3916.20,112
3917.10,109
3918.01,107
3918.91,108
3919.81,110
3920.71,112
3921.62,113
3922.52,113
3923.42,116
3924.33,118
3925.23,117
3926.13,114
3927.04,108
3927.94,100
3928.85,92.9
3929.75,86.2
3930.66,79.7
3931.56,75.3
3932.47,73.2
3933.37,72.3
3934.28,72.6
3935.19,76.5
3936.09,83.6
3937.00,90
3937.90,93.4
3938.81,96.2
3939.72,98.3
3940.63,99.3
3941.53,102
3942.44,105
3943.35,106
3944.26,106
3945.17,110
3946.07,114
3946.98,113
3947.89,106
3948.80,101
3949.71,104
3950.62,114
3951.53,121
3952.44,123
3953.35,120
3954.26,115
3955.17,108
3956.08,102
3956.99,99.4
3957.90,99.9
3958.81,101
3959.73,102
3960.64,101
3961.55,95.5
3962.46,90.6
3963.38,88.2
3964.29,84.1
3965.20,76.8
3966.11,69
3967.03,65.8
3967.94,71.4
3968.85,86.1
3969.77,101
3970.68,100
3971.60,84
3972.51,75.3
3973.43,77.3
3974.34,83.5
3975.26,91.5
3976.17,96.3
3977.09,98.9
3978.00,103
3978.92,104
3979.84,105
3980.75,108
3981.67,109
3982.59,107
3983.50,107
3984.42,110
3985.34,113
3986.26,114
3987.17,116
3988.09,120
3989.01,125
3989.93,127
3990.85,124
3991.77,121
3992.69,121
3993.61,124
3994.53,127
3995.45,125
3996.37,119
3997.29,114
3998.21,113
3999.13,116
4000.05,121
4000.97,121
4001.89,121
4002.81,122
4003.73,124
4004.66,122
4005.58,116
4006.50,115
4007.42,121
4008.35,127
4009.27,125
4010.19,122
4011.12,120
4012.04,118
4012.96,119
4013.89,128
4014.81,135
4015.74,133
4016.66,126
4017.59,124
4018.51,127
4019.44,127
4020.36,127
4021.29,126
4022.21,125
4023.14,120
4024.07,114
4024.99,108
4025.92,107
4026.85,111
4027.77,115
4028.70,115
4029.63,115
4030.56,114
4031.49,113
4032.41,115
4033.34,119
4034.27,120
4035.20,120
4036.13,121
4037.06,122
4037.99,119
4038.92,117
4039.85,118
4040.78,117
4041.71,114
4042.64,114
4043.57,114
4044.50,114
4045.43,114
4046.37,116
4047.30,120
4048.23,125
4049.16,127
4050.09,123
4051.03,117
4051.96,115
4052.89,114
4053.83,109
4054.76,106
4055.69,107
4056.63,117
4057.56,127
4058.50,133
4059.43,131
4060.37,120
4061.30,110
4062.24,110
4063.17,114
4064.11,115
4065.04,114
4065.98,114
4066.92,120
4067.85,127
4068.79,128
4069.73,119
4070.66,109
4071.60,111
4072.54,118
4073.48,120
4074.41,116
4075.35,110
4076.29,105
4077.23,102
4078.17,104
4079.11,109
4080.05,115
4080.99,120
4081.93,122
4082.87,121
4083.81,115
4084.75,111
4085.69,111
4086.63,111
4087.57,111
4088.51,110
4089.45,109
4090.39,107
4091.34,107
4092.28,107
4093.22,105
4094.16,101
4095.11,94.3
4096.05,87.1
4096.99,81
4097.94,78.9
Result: 1.24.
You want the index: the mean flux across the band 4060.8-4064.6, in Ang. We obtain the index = 113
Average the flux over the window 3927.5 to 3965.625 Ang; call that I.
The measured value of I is 97.6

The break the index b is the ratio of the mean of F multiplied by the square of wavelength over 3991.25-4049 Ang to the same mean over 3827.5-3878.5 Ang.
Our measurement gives 1.3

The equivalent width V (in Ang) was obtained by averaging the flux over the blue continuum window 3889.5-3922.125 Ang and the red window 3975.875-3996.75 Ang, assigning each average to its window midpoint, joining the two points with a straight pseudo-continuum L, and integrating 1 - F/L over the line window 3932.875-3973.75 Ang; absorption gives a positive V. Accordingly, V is 5.3 Ang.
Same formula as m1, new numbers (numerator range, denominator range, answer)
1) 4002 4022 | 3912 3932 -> 1.21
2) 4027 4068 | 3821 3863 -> 1.37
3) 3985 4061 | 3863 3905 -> 1.23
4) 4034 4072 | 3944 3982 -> 1.25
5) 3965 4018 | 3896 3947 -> 1.11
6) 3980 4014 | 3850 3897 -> 1.19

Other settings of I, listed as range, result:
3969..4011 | 112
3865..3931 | 106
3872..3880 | 107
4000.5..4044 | 120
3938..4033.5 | 110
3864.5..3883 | 114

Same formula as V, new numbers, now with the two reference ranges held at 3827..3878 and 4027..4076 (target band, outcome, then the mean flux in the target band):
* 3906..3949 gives 1.3 Ang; 104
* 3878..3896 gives 1.8 Ang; 93.6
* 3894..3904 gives 0.5 Ang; 99.6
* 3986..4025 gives -3.0 Ang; 122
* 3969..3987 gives 1.9 Ang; 99.4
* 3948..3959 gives 0.0 Ang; 109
